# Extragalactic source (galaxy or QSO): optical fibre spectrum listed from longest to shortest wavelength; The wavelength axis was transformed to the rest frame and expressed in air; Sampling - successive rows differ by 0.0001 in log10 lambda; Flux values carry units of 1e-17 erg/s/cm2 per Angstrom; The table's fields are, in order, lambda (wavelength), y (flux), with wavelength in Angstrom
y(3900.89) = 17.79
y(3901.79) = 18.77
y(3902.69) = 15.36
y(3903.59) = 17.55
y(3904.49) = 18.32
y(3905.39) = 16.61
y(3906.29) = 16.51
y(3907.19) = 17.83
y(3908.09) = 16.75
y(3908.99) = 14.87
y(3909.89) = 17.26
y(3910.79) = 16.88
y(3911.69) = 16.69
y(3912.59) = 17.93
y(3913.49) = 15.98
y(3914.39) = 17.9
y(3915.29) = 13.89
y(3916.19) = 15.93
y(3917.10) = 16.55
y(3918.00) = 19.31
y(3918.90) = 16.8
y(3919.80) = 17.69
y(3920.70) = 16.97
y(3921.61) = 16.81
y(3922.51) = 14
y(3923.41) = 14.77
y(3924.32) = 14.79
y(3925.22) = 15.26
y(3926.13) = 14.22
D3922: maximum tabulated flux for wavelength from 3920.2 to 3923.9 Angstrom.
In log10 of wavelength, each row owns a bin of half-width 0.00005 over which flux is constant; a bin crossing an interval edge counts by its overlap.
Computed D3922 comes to 16.97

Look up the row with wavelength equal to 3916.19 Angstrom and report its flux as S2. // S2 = 15.93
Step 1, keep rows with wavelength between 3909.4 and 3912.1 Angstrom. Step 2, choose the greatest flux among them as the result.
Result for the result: 17.26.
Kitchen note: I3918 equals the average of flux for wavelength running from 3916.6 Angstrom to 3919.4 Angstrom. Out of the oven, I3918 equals 17.5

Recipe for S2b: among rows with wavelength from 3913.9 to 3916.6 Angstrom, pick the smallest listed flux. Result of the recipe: 13.89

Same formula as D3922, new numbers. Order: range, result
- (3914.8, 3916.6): 15.93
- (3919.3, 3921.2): 17.69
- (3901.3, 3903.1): 18.77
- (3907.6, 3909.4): 16.75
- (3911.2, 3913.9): 17.93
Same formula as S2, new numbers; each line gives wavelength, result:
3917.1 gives 16.55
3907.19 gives 17.83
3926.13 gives 14.22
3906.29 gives 16.51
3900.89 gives 17.79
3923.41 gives 14.77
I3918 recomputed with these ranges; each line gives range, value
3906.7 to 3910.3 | 16.7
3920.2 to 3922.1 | 16.8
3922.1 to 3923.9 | 14.4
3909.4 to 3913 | 17.2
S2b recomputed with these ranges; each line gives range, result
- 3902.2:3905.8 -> 15.36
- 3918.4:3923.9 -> 14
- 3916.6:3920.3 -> 16.55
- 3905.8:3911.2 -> 14.87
